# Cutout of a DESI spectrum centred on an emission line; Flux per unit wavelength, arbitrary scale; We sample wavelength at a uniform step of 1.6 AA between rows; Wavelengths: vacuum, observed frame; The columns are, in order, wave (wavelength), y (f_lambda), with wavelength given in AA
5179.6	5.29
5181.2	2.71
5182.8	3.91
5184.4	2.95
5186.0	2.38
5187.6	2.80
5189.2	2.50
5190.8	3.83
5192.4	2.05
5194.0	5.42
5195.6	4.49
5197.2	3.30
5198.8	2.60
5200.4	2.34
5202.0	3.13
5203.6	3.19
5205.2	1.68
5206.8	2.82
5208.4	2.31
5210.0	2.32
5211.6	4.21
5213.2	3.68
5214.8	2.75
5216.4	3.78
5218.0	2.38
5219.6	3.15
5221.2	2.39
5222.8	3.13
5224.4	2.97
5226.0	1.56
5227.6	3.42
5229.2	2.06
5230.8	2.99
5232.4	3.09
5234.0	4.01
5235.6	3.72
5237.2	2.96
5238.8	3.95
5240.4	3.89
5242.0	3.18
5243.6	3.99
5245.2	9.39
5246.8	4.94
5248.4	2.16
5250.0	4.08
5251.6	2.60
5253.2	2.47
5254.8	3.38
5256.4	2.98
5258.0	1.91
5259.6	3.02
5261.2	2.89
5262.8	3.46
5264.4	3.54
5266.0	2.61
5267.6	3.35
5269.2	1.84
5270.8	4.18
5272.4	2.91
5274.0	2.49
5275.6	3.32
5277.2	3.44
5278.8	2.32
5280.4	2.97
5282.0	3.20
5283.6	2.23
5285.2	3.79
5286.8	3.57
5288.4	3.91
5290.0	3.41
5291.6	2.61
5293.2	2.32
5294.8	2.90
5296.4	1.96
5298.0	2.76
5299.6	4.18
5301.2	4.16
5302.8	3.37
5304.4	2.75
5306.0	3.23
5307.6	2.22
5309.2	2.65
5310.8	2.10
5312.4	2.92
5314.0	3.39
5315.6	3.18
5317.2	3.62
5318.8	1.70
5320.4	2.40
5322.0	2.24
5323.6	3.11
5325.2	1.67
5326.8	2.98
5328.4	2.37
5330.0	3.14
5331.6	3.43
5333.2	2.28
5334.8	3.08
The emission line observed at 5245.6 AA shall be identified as [O III]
